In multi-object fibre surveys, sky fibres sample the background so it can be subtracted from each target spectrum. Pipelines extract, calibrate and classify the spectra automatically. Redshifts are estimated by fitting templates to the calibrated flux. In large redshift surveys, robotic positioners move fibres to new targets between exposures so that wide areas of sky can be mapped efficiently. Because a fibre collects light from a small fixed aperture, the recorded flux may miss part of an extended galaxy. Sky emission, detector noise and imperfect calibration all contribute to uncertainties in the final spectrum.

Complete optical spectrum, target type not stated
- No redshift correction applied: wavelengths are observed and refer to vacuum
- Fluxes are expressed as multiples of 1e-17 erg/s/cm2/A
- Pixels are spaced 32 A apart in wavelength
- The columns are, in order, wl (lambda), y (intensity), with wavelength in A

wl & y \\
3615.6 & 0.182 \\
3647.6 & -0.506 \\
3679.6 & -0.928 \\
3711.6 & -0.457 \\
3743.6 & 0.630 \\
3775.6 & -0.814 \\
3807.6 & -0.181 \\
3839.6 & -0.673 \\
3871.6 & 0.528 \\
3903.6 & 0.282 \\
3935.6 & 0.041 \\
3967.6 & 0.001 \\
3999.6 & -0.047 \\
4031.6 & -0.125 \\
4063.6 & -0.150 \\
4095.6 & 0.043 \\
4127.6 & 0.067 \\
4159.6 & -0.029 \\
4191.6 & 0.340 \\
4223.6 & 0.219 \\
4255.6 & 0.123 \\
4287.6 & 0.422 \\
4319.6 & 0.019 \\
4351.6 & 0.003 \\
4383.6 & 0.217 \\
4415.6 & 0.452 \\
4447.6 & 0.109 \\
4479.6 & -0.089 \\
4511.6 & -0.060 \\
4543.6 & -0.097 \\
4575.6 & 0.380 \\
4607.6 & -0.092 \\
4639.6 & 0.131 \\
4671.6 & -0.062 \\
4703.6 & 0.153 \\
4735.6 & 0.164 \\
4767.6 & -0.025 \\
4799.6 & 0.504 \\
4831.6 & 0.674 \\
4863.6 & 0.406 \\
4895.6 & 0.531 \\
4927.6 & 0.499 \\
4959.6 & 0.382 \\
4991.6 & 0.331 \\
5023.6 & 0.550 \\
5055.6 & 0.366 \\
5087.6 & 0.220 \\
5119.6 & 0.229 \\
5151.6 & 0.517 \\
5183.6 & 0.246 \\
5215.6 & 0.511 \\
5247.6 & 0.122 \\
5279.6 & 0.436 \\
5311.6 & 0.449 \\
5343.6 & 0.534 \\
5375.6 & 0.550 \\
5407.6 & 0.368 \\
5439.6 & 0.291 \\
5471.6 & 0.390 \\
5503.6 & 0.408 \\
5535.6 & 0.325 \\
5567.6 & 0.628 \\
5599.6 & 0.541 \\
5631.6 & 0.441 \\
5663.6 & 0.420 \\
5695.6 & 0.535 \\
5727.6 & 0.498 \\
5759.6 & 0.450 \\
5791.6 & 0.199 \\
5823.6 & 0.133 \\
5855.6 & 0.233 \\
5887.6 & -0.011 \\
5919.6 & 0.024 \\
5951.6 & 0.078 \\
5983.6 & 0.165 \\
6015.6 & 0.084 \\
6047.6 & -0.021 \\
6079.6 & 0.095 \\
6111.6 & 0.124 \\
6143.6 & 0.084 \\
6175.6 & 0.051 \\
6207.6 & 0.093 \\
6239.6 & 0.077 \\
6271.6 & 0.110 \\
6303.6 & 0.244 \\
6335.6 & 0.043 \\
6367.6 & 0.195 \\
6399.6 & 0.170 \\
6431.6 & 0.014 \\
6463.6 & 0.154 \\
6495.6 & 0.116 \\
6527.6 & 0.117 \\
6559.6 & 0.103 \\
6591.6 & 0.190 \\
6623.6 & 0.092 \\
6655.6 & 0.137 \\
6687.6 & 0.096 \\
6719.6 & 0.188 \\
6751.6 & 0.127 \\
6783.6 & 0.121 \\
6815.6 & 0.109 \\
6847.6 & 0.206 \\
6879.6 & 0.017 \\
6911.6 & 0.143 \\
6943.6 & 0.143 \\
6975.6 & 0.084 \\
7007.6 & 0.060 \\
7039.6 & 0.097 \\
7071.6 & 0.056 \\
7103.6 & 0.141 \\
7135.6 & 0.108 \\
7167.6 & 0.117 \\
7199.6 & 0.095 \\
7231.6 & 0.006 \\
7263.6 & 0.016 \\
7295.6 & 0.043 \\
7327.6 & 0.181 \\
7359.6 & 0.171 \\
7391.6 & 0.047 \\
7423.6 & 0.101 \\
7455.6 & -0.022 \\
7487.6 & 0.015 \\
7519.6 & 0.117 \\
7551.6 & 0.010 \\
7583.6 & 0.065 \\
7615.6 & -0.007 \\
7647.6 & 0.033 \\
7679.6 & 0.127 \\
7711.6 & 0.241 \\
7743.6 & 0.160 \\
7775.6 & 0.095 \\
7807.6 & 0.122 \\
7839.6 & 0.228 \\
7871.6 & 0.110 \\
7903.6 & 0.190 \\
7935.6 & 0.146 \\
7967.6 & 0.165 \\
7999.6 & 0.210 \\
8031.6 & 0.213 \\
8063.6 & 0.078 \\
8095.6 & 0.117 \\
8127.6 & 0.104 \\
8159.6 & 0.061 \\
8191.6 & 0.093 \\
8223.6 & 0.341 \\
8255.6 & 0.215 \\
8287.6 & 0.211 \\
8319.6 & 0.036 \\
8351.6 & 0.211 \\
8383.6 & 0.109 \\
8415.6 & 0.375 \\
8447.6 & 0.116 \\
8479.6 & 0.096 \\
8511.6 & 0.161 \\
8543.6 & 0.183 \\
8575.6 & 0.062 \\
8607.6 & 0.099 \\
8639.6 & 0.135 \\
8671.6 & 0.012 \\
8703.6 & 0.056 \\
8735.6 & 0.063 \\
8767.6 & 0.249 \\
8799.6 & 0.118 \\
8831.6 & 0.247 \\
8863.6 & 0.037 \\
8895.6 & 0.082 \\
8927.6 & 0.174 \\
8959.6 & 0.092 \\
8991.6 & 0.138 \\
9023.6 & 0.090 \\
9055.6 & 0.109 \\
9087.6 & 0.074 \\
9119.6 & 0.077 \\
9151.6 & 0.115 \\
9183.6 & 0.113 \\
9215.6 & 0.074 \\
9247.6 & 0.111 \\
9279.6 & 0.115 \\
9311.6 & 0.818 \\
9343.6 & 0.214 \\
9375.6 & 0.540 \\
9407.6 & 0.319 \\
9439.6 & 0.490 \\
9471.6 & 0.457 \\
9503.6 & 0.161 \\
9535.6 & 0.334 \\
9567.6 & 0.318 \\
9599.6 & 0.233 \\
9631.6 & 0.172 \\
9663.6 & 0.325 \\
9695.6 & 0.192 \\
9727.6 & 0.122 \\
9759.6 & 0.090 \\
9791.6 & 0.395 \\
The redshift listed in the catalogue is 0.25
